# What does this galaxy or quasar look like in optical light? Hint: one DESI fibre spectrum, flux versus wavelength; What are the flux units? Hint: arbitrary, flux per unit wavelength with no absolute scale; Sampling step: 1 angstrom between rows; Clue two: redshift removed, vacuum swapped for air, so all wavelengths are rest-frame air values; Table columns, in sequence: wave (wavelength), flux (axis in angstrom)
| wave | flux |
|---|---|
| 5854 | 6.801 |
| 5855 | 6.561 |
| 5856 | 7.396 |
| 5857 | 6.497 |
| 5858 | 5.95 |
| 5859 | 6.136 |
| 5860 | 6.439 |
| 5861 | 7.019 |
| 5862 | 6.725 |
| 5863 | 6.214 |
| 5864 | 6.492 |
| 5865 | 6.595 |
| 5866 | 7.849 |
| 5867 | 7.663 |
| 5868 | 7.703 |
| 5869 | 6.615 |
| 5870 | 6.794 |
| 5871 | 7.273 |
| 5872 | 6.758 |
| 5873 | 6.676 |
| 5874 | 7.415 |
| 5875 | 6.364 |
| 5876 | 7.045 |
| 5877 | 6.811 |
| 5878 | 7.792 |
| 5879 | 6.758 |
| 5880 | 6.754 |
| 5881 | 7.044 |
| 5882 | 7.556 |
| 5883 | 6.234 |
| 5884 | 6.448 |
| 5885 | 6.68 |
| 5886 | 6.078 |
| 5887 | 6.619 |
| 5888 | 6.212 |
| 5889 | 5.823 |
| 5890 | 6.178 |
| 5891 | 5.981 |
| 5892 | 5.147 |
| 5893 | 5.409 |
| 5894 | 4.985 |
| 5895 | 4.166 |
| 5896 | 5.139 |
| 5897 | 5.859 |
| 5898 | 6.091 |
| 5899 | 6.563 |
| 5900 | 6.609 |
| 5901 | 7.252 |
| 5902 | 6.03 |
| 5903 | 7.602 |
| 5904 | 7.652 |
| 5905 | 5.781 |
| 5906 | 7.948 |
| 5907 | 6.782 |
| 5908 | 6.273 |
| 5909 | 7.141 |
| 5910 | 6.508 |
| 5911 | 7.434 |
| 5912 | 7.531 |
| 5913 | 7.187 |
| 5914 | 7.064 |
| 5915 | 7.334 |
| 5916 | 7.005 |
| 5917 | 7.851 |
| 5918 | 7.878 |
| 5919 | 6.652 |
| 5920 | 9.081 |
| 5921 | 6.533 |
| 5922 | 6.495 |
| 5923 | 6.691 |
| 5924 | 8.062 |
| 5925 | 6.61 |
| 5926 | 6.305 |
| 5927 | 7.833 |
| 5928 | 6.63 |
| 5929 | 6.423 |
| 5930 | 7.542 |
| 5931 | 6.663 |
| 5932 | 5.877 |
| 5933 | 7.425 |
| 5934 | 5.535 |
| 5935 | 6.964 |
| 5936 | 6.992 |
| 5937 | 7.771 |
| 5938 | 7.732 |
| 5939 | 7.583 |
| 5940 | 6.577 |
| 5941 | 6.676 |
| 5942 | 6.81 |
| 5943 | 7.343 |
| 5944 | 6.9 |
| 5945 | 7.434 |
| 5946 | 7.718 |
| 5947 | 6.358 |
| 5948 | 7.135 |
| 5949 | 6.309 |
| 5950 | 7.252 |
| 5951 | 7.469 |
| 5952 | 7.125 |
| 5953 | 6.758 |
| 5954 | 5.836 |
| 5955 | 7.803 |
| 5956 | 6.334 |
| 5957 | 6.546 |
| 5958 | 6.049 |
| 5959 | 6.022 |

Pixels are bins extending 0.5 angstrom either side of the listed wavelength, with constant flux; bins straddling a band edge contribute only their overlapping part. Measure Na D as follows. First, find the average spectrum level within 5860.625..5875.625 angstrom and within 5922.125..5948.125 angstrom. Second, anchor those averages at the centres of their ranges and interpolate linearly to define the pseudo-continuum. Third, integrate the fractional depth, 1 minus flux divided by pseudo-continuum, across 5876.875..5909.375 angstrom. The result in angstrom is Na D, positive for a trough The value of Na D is 2.6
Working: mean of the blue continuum 6.94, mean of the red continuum 6.97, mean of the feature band 6.4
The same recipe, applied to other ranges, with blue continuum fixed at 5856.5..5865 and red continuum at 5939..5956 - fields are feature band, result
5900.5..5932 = -1.4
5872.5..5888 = -0.6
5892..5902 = 1.3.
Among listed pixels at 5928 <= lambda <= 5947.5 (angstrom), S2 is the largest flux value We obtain 7.771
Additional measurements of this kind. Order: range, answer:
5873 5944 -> 9.081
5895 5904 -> 7.652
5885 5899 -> 6.68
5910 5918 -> 7.878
